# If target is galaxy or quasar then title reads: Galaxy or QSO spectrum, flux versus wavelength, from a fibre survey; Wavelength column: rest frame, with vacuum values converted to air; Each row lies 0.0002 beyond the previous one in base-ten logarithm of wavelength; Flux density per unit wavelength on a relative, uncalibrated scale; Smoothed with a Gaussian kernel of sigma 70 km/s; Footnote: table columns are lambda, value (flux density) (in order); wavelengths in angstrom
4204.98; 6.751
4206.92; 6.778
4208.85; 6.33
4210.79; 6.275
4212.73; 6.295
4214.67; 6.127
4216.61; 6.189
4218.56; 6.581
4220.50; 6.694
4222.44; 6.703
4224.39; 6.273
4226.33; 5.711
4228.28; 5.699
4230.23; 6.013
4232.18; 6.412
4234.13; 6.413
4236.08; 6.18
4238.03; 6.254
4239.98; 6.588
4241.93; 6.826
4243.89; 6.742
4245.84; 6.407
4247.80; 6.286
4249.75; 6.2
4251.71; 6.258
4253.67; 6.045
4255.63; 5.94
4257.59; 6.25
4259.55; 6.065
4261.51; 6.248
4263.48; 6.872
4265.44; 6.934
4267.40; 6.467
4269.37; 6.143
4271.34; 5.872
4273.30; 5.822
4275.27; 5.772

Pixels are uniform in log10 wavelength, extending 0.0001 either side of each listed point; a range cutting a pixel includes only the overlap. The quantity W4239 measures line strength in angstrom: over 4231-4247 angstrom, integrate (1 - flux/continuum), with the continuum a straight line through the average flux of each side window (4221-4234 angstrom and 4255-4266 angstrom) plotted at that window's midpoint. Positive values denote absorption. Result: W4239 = -0.58 angstrom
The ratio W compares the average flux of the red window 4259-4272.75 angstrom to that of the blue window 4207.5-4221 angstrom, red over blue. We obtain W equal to 1.00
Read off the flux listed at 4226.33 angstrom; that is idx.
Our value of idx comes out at 5.711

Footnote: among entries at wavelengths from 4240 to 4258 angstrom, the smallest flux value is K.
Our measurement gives 5.94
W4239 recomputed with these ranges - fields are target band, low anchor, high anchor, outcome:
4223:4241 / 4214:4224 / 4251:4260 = 0.41 angstrom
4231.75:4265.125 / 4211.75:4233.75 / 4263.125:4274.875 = -0.46 angstrom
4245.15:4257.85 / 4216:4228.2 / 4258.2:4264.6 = 0.37 angstrom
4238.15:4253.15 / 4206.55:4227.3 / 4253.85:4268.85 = -0.20 angstrom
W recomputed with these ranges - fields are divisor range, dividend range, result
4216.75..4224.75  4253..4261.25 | 0.93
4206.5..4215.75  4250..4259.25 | 0.97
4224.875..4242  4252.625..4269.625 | 1.02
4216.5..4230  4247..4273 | 1.00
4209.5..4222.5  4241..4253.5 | 1.01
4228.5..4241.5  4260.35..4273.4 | 1.01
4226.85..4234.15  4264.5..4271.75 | 1.05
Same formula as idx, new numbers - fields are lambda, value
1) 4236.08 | 6.18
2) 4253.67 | 6.045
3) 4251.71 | 6.258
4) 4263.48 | 6.872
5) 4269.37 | 6.143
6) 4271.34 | 5.872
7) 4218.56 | 6.581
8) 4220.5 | 6.694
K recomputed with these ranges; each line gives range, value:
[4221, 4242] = 5.699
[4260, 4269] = 6.248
